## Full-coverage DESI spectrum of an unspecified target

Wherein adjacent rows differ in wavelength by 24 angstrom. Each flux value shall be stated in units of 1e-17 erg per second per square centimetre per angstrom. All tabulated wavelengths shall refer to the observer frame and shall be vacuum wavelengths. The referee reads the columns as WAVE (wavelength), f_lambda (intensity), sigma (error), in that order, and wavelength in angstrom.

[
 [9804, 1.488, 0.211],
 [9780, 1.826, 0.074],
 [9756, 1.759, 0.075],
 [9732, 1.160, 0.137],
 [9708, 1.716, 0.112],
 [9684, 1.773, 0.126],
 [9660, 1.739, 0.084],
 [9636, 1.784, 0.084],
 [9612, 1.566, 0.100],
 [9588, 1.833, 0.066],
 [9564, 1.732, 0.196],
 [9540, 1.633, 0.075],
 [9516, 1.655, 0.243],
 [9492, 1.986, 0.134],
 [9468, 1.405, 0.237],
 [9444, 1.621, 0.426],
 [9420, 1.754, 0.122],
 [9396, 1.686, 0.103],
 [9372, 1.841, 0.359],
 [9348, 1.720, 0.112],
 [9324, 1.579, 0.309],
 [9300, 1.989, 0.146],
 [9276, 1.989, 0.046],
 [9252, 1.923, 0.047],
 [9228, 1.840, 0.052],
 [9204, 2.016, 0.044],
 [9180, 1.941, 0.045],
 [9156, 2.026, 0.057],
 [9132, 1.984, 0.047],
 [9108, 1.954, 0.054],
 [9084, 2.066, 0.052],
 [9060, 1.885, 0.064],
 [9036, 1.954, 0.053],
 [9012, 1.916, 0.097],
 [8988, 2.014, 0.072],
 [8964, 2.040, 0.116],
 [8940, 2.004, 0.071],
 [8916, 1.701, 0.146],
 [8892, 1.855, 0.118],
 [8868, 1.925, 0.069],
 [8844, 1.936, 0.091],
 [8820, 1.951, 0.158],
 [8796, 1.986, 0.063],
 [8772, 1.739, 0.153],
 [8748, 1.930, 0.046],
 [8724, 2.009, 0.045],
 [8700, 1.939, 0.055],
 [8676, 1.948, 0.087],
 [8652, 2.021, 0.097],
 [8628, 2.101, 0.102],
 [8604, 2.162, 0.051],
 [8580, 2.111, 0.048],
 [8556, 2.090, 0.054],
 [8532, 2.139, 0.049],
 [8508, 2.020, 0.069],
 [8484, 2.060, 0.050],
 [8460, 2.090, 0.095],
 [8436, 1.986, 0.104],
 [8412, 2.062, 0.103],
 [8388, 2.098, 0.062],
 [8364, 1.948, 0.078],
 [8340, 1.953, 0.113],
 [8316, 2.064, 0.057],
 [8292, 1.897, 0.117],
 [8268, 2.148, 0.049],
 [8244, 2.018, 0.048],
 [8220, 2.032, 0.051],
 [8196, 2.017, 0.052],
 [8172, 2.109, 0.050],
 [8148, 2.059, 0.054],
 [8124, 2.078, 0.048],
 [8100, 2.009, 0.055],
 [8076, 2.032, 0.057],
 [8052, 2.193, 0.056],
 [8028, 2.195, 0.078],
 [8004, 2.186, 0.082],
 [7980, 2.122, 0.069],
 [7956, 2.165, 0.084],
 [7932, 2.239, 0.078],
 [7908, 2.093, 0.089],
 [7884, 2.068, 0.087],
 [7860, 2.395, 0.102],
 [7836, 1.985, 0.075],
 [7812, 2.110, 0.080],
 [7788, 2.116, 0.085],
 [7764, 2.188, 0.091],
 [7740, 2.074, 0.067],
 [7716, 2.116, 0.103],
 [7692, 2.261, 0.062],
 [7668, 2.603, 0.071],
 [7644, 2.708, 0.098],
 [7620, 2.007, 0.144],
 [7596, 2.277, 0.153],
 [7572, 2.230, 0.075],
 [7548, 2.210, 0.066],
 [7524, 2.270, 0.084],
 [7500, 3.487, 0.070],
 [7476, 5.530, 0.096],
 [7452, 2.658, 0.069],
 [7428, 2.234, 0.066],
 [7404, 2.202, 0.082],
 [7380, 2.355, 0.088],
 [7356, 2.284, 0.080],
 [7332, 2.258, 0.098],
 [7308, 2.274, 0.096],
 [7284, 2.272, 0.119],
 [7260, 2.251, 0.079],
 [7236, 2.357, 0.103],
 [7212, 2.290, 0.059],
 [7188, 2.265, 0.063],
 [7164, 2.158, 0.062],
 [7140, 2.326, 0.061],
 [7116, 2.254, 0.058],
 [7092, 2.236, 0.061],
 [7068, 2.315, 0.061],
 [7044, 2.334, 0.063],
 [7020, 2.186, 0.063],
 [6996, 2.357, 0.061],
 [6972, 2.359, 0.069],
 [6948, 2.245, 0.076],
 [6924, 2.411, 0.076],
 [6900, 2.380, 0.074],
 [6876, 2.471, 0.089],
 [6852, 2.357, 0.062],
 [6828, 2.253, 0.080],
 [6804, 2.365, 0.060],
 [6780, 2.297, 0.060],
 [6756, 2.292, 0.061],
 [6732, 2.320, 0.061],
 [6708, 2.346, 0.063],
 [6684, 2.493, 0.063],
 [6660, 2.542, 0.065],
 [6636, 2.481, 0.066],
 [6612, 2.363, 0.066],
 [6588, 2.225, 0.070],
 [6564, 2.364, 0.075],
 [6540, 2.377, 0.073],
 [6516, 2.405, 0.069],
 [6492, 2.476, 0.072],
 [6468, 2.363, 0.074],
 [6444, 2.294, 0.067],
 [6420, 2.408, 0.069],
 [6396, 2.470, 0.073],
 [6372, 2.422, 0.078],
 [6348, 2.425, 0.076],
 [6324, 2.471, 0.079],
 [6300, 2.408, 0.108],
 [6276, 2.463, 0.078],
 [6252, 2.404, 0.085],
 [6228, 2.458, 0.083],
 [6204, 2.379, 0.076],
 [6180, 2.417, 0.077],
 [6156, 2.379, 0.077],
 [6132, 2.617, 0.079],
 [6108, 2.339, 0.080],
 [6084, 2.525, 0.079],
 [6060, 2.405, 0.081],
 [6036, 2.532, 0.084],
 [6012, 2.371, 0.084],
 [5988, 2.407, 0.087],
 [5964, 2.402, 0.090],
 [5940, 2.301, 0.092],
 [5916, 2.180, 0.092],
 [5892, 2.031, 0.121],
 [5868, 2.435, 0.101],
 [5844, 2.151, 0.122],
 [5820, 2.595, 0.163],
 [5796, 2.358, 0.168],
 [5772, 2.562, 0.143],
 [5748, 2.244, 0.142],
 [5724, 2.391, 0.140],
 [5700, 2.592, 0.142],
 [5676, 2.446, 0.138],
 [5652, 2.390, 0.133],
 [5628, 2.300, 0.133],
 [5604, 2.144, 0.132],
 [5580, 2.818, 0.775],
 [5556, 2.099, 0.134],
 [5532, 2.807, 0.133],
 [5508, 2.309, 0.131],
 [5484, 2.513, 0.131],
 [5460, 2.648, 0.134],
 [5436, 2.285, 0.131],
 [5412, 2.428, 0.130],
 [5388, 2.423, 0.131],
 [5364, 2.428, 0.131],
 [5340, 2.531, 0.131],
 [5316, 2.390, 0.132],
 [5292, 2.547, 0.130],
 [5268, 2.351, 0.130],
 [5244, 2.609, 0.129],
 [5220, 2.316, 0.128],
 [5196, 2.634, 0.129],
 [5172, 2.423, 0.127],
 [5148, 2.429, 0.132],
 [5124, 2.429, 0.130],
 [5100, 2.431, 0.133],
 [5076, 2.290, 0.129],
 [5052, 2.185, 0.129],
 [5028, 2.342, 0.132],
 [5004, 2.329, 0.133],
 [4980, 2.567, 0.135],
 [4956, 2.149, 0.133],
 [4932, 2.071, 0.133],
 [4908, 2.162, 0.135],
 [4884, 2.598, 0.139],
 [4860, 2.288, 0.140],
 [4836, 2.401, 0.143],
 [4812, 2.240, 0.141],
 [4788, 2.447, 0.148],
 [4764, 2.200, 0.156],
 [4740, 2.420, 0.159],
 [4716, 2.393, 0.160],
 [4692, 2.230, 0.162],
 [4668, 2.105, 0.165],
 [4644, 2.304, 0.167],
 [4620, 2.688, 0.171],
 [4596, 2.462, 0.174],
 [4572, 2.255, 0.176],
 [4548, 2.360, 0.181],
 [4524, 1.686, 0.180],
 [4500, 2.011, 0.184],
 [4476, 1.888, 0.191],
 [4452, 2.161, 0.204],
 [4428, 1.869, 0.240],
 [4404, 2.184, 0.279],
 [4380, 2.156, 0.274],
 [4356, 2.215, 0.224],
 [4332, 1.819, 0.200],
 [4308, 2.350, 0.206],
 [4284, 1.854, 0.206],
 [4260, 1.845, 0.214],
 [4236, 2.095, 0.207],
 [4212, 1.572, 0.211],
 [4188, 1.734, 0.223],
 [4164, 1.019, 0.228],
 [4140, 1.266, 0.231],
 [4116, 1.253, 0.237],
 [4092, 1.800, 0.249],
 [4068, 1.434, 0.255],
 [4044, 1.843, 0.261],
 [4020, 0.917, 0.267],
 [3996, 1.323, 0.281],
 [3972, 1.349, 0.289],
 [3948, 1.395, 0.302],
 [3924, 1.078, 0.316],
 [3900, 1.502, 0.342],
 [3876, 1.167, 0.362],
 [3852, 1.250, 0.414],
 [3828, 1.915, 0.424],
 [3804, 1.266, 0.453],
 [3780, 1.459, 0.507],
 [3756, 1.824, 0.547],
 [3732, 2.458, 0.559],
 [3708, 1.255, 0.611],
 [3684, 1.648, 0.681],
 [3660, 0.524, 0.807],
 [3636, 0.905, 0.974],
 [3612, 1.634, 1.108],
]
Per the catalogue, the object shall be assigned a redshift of 0.139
